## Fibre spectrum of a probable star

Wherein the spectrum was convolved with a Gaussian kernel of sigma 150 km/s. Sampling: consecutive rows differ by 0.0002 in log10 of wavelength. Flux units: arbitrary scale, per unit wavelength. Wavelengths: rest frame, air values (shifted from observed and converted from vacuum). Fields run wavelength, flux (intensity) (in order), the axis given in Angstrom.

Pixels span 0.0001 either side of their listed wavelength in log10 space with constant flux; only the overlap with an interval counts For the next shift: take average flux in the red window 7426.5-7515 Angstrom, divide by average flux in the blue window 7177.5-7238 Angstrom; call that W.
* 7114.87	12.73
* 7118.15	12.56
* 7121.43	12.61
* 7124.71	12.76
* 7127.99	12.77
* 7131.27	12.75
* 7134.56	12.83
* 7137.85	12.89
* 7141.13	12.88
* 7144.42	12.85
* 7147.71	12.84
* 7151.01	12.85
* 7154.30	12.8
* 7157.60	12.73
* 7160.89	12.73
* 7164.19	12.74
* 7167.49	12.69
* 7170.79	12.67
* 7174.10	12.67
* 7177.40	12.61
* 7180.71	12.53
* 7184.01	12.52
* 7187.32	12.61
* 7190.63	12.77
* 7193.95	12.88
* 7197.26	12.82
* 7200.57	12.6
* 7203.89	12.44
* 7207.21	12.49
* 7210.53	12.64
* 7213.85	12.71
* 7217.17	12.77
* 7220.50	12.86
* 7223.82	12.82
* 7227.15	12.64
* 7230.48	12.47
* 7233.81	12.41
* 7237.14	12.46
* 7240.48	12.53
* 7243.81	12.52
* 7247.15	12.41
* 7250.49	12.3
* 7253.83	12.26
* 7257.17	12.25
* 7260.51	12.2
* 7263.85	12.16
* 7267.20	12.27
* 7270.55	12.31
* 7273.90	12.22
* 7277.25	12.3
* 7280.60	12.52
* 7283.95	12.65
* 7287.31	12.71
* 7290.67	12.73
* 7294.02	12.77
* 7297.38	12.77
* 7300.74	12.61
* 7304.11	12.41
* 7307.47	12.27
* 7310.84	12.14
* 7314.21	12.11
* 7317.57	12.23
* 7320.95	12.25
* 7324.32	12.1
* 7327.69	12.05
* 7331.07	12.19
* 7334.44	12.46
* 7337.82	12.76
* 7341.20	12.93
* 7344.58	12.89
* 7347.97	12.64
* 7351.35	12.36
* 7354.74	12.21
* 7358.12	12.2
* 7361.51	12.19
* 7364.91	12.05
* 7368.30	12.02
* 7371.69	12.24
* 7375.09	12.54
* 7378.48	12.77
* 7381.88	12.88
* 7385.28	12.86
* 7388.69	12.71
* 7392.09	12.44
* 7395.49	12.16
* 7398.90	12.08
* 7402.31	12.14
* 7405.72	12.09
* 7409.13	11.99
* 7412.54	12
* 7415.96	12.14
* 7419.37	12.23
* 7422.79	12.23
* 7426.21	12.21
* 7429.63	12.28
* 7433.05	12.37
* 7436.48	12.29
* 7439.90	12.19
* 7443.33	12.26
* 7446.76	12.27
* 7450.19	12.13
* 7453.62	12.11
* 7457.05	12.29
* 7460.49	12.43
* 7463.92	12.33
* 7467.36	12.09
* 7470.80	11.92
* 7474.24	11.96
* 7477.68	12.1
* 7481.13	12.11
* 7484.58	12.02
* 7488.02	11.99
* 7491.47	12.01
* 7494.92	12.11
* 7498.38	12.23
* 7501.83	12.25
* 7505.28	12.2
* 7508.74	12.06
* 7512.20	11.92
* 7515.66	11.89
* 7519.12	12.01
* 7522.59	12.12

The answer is 1.0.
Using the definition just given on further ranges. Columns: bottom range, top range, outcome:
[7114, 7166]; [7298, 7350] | 0.97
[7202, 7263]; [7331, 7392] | 1.00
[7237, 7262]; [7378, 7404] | 1.01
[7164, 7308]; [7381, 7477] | 0.98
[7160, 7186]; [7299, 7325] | 0.97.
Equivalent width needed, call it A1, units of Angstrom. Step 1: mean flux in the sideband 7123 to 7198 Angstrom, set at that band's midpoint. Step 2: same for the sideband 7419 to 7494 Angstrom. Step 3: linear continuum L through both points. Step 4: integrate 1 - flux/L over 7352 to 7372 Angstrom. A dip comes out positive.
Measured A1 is 0.32 Angstrom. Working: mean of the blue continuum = 12.7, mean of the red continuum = 12.2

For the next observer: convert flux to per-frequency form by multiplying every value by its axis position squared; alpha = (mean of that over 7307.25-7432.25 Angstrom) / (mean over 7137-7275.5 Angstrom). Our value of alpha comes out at 1.0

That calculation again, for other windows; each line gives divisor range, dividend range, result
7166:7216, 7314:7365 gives 1.02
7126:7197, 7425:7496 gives 1.04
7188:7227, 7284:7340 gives 1.01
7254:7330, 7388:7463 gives 1.03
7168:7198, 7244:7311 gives 1.01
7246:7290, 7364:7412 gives 1.03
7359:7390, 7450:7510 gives 1.00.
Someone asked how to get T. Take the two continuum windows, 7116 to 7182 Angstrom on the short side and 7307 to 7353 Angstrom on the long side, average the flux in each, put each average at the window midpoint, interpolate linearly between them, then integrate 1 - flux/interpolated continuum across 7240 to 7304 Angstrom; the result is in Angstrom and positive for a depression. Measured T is 0.3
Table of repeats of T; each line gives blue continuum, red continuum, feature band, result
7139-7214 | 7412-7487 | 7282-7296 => -0.3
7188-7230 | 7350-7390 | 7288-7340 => 0.5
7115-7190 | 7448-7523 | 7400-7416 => 0.2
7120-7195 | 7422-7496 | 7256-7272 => 0.4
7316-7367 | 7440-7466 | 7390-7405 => 0.1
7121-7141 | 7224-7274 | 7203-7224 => -0.3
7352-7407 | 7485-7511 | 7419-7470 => -0.1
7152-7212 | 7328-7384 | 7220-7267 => 0.6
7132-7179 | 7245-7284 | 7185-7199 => -0.2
